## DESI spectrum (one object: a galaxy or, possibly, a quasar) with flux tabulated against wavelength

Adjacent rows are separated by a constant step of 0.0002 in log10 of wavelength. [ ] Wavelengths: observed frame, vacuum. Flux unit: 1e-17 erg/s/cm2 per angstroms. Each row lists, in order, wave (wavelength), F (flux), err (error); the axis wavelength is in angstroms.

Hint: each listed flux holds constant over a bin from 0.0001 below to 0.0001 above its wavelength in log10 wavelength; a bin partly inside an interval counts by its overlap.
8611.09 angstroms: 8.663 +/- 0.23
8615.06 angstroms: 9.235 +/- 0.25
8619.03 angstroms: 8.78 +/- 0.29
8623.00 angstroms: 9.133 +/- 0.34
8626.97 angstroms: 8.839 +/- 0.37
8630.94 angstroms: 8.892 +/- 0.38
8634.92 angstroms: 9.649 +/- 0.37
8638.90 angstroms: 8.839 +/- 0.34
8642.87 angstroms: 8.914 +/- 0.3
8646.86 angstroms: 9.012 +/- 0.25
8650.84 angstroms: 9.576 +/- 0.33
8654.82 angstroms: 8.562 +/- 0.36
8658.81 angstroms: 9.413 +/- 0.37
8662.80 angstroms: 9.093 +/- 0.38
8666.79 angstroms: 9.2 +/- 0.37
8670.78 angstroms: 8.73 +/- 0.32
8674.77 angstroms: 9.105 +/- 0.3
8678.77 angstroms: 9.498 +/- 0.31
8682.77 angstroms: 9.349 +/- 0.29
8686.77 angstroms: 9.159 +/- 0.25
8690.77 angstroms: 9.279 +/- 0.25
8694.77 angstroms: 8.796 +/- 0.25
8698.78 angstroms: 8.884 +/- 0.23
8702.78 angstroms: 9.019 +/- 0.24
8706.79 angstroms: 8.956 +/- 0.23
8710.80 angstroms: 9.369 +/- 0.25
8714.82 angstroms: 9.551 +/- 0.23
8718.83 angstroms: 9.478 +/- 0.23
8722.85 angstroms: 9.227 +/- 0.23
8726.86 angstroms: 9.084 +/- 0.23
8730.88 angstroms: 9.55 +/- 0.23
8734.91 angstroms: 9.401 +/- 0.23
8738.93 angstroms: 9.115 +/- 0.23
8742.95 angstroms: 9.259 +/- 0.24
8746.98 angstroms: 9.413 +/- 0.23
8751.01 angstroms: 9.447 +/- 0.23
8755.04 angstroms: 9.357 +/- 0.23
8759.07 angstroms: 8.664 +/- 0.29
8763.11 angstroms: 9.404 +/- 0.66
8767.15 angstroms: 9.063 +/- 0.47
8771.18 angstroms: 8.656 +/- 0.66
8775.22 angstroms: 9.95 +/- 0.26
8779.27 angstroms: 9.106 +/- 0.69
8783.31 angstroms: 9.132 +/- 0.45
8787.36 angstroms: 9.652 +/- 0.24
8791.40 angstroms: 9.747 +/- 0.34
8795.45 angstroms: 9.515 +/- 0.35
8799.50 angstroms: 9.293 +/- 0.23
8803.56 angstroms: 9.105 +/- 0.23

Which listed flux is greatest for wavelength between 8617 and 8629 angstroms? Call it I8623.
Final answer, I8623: 9.133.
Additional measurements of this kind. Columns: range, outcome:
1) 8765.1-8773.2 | 9.063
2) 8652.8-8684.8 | 9.498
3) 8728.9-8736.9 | 9.55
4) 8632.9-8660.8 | 9.649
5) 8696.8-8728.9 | 9.551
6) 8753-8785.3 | 9.95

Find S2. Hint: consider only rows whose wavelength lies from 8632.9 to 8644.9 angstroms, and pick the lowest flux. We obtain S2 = 8.839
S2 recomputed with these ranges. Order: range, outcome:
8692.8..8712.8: 8.796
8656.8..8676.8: 8.73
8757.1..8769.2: 8.664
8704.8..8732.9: 8.956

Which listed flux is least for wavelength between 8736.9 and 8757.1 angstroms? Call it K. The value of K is 9.115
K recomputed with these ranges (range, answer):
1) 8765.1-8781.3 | 8.656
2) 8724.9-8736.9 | 9.084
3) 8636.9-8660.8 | 8.562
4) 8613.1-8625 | 8.78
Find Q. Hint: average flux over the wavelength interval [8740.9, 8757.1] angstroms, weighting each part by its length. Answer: 9.37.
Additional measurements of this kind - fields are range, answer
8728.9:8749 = 9.35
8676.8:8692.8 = 9.32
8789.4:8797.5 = 9.63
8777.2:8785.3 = 9.12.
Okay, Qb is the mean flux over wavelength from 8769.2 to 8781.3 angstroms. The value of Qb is 9.24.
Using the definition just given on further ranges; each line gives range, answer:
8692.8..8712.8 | 9.01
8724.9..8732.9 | 9.31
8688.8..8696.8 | 9.03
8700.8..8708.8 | 8.99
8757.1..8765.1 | 9.03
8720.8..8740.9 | 9.28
